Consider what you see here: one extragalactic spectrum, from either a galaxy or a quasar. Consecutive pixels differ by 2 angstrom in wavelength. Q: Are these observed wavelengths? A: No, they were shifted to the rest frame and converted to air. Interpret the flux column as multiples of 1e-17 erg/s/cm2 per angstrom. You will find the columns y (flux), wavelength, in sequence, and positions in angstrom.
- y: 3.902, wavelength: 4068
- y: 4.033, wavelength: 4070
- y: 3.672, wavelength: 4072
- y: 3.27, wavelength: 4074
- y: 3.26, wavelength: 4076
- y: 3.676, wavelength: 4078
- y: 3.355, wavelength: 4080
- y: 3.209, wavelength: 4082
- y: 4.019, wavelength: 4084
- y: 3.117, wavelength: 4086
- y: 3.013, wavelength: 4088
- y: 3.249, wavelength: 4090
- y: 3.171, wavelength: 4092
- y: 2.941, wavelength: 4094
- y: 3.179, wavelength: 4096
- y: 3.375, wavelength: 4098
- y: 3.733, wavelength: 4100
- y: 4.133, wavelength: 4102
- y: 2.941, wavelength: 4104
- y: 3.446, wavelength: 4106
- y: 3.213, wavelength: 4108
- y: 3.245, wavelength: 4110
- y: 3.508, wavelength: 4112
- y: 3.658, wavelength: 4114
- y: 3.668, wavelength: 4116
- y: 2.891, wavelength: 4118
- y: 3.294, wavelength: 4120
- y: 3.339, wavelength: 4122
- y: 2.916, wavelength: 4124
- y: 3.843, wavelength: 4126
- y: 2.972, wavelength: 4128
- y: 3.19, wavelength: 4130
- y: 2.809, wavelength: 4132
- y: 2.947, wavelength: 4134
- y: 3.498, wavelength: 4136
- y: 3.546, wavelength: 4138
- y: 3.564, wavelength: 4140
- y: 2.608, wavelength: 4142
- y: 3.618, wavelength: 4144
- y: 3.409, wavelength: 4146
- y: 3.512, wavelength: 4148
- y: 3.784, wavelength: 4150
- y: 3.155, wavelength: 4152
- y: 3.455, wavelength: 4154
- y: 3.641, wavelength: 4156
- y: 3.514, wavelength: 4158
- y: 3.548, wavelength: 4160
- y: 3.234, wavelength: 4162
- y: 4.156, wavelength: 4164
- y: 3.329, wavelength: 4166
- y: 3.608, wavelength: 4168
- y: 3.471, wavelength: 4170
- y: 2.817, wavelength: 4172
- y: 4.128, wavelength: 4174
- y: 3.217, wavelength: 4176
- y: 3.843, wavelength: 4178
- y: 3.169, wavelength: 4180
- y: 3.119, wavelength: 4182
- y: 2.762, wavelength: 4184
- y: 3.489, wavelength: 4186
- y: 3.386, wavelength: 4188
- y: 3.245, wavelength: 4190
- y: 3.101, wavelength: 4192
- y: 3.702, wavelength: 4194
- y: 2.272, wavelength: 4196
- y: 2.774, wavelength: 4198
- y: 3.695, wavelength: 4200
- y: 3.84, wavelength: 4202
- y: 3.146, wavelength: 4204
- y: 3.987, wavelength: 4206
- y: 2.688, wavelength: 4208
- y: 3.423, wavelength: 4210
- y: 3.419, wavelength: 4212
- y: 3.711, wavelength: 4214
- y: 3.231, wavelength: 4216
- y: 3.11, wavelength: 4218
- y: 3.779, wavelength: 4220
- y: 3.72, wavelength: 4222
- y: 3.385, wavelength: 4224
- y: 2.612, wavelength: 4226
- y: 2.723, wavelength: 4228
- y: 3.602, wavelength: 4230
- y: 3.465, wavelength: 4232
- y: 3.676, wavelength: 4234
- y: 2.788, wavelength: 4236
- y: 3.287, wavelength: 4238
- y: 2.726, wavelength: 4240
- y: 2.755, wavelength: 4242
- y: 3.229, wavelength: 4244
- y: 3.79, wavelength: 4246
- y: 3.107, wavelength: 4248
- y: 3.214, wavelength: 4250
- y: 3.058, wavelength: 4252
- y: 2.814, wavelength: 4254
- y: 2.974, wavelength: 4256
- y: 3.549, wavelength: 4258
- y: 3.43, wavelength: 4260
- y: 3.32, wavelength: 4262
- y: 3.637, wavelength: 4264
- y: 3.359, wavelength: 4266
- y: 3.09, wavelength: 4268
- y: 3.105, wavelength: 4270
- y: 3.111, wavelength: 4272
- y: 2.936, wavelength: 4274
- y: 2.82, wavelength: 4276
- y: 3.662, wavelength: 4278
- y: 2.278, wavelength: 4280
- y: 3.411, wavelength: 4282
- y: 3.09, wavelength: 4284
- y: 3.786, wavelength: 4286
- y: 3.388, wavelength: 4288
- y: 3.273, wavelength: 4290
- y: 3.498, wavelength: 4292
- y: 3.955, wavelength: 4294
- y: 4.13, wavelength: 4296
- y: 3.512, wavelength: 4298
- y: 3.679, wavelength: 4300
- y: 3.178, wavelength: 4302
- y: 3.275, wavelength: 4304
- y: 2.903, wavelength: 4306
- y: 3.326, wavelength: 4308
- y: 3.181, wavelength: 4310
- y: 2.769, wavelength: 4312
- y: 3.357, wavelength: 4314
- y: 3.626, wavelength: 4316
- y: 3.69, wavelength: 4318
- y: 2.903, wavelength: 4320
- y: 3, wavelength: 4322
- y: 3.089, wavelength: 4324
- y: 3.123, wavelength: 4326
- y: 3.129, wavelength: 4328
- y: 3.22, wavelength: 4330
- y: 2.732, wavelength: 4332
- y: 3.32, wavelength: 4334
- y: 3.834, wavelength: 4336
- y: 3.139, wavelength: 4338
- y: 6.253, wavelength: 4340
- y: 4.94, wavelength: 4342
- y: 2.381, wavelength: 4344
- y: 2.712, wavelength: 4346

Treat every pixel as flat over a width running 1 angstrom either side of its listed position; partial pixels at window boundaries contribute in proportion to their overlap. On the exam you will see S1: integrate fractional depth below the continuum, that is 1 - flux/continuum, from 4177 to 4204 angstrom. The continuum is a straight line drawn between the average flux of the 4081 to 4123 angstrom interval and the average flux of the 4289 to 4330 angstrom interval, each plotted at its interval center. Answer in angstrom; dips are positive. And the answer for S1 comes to 0.67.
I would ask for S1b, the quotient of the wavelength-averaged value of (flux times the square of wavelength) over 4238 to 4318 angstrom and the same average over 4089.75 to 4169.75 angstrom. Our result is 1.0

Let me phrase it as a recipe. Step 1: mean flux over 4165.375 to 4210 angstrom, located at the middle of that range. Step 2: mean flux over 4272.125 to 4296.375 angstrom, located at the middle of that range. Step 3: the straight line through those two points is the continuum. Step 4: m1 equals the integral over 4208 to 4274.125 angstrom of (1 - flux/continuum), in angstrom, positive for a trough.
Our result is 1.5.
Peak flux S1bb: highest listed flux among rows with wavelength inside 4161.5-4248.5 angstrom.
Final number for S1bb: 4.156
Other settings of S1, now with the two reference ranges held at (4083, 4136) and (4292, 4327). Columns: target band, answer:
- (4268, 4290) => 1.1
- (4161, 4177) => -0.9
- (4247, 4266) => 0.5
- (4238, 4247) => 0.5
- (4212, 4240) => 0.2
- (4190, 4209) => 0.4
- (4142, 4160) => -0.8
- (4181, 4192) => 0.4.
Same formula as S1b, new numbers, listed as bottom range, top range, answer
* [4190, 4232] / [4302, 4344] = 1.09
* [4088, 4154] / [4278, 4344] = 1.13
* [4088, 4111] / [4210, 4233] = 1.07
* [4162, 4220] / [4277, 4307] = 1.06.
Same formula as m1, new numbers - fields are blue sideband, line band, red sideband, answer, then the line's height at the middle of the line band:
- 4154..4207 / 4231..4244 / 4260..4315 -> 0.9 angstrom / 3.34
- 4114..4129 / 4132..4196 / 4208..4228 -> -1.4 angstrom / 3.3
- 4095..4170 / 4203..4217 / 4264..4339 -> -0.1 angstrom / 3.34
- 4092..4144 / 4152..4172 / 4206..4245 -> -1.3 angstrom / 3.28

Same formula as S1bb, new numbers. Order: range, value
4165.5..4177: 4.128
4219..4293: 3.79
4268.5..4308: 4.13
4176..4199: 3.843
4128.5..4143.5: 3.564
